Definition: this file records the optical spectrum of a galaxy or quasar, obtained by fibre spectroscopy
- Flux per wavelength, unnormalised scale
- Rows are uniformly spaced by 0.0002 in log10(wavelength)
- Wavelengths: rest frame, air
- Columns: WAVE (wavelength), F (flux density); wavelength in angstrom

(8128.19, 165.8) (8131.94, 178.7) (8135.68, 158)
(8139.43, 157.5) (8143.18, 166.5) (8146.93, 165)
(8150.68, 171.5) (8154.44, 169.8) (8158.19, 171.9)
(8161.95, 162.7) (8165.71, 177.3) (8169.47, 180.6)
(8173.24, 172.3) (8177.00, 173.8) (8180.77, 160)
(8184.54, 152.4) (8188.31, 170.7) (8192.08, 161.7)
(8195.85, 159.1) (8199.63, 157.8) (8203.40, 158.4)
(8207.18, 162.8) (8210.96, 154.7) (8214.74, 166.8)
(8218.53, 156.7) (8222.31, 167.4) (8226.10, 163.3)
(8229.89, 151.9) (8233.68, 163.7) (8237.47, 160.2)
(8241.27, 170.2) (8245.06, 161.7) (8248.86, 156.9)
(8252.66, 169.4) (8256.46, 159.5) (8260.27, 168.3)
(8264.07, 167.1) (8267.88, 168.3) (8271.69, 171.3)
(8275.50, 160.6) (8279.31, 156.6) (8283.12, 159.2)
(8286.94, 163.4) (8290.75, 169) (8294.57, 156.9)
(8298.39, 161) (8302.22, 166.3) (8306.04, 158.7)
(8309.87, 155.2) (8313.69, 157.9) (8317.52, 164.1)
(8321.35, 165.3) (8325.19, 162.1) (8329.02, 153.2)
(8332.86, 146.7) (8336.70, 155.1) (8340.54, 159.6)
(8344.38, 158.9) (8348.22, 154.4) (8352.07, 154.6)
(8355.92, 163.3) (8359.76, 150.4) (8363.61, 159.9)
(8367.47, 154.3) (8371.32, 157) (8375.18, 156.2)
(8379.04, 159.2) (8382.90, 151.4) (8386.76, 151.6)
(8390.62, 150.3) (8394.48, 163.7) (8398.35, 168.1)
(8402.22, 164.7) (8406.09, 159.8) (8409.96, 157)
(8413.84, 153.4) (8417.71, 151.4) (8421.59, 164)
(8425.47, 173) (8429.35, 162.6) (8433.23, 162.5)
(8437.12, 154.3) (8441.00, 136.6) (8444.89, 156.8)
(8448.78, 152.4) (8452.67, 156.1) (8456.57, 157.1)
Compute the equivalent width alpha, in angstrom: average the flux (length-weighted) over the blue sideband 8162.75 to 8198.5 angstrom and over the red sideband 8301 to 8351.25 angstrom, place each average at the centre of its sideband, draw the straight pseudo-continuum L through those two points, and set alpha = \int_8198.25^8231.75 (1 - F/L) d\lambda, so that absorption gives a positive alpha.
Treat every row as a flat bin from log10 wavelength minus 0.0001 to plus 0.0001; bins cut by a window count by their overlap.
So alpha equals 1.01 angstrom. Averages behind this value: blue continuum 167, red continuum 158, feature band 160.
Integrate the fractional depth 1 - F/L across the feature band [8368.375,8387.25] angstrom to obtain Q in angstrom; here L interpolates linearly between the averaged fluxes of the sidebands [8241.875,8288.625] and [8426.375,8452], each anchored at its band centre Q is 0.3 angstrom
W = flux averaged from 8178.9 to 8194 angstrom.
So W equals 161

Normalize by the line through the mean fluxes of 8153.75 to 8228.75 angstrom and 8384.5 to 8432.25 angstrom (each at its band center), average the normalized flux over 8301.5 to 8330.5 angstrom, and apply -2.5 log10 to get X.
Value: 0.01 mag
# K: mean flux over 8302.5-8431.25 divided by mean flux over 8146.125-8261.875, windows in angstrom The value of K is 0.96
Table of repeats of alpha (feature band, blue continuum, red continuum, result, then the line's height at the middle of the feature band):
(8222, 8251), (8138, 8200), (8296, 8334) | 0.3 angstrom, 163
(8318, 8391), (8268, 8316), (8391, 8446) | 1.8 angstrom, 160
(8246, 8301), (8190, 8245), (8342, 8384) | -1.4 angstrom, 159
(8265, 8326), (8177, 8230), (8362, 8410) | -1.1 angstrom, 159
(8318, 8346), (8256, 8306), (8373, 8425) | 0.6 angstrom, 161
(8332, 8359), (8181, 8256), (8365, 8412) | 0.4 angstrom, 159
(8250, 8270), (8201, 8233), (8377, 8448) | -0.8 angstrom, 160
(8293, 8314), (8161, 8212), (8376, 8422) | 0.2 angstrom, 161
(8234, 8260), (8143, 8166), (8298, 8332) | 0.1 angstrom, 164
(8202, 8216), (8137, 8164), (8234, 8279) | 0.4 angstrom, 165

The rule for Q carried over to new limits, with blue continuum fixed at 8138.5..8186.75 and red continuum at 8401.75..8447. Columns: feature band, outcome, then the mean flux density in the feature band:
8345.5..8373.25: 0.69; 156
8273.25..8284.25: 0.29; 159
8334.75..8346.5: 0.24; 158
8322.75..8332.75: 0.34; 156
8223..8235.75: 0.39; 160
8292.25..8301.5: 0.14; 160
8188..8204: 0.56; 161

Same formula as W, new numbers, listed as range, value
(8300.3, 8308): 162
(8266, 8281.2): 164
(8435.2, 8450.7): 150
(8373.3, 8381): 158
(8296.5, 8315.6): 160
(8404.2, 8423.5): 157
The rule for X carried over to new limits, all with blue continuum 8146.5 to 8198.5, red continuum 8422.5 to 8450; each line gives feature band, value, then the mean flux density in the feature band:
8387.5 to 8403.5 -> -0.013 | 161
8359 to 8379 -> 0.026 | 156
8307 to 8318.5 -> 0.024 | 159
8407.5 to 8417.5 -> 0.024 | 155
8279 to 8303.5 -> 0.007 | 162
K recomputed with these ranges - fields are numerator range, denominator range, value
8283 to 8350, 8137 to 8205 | 0.96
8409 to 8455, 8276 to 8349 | 0.98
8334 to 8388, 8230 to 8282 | 0.95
